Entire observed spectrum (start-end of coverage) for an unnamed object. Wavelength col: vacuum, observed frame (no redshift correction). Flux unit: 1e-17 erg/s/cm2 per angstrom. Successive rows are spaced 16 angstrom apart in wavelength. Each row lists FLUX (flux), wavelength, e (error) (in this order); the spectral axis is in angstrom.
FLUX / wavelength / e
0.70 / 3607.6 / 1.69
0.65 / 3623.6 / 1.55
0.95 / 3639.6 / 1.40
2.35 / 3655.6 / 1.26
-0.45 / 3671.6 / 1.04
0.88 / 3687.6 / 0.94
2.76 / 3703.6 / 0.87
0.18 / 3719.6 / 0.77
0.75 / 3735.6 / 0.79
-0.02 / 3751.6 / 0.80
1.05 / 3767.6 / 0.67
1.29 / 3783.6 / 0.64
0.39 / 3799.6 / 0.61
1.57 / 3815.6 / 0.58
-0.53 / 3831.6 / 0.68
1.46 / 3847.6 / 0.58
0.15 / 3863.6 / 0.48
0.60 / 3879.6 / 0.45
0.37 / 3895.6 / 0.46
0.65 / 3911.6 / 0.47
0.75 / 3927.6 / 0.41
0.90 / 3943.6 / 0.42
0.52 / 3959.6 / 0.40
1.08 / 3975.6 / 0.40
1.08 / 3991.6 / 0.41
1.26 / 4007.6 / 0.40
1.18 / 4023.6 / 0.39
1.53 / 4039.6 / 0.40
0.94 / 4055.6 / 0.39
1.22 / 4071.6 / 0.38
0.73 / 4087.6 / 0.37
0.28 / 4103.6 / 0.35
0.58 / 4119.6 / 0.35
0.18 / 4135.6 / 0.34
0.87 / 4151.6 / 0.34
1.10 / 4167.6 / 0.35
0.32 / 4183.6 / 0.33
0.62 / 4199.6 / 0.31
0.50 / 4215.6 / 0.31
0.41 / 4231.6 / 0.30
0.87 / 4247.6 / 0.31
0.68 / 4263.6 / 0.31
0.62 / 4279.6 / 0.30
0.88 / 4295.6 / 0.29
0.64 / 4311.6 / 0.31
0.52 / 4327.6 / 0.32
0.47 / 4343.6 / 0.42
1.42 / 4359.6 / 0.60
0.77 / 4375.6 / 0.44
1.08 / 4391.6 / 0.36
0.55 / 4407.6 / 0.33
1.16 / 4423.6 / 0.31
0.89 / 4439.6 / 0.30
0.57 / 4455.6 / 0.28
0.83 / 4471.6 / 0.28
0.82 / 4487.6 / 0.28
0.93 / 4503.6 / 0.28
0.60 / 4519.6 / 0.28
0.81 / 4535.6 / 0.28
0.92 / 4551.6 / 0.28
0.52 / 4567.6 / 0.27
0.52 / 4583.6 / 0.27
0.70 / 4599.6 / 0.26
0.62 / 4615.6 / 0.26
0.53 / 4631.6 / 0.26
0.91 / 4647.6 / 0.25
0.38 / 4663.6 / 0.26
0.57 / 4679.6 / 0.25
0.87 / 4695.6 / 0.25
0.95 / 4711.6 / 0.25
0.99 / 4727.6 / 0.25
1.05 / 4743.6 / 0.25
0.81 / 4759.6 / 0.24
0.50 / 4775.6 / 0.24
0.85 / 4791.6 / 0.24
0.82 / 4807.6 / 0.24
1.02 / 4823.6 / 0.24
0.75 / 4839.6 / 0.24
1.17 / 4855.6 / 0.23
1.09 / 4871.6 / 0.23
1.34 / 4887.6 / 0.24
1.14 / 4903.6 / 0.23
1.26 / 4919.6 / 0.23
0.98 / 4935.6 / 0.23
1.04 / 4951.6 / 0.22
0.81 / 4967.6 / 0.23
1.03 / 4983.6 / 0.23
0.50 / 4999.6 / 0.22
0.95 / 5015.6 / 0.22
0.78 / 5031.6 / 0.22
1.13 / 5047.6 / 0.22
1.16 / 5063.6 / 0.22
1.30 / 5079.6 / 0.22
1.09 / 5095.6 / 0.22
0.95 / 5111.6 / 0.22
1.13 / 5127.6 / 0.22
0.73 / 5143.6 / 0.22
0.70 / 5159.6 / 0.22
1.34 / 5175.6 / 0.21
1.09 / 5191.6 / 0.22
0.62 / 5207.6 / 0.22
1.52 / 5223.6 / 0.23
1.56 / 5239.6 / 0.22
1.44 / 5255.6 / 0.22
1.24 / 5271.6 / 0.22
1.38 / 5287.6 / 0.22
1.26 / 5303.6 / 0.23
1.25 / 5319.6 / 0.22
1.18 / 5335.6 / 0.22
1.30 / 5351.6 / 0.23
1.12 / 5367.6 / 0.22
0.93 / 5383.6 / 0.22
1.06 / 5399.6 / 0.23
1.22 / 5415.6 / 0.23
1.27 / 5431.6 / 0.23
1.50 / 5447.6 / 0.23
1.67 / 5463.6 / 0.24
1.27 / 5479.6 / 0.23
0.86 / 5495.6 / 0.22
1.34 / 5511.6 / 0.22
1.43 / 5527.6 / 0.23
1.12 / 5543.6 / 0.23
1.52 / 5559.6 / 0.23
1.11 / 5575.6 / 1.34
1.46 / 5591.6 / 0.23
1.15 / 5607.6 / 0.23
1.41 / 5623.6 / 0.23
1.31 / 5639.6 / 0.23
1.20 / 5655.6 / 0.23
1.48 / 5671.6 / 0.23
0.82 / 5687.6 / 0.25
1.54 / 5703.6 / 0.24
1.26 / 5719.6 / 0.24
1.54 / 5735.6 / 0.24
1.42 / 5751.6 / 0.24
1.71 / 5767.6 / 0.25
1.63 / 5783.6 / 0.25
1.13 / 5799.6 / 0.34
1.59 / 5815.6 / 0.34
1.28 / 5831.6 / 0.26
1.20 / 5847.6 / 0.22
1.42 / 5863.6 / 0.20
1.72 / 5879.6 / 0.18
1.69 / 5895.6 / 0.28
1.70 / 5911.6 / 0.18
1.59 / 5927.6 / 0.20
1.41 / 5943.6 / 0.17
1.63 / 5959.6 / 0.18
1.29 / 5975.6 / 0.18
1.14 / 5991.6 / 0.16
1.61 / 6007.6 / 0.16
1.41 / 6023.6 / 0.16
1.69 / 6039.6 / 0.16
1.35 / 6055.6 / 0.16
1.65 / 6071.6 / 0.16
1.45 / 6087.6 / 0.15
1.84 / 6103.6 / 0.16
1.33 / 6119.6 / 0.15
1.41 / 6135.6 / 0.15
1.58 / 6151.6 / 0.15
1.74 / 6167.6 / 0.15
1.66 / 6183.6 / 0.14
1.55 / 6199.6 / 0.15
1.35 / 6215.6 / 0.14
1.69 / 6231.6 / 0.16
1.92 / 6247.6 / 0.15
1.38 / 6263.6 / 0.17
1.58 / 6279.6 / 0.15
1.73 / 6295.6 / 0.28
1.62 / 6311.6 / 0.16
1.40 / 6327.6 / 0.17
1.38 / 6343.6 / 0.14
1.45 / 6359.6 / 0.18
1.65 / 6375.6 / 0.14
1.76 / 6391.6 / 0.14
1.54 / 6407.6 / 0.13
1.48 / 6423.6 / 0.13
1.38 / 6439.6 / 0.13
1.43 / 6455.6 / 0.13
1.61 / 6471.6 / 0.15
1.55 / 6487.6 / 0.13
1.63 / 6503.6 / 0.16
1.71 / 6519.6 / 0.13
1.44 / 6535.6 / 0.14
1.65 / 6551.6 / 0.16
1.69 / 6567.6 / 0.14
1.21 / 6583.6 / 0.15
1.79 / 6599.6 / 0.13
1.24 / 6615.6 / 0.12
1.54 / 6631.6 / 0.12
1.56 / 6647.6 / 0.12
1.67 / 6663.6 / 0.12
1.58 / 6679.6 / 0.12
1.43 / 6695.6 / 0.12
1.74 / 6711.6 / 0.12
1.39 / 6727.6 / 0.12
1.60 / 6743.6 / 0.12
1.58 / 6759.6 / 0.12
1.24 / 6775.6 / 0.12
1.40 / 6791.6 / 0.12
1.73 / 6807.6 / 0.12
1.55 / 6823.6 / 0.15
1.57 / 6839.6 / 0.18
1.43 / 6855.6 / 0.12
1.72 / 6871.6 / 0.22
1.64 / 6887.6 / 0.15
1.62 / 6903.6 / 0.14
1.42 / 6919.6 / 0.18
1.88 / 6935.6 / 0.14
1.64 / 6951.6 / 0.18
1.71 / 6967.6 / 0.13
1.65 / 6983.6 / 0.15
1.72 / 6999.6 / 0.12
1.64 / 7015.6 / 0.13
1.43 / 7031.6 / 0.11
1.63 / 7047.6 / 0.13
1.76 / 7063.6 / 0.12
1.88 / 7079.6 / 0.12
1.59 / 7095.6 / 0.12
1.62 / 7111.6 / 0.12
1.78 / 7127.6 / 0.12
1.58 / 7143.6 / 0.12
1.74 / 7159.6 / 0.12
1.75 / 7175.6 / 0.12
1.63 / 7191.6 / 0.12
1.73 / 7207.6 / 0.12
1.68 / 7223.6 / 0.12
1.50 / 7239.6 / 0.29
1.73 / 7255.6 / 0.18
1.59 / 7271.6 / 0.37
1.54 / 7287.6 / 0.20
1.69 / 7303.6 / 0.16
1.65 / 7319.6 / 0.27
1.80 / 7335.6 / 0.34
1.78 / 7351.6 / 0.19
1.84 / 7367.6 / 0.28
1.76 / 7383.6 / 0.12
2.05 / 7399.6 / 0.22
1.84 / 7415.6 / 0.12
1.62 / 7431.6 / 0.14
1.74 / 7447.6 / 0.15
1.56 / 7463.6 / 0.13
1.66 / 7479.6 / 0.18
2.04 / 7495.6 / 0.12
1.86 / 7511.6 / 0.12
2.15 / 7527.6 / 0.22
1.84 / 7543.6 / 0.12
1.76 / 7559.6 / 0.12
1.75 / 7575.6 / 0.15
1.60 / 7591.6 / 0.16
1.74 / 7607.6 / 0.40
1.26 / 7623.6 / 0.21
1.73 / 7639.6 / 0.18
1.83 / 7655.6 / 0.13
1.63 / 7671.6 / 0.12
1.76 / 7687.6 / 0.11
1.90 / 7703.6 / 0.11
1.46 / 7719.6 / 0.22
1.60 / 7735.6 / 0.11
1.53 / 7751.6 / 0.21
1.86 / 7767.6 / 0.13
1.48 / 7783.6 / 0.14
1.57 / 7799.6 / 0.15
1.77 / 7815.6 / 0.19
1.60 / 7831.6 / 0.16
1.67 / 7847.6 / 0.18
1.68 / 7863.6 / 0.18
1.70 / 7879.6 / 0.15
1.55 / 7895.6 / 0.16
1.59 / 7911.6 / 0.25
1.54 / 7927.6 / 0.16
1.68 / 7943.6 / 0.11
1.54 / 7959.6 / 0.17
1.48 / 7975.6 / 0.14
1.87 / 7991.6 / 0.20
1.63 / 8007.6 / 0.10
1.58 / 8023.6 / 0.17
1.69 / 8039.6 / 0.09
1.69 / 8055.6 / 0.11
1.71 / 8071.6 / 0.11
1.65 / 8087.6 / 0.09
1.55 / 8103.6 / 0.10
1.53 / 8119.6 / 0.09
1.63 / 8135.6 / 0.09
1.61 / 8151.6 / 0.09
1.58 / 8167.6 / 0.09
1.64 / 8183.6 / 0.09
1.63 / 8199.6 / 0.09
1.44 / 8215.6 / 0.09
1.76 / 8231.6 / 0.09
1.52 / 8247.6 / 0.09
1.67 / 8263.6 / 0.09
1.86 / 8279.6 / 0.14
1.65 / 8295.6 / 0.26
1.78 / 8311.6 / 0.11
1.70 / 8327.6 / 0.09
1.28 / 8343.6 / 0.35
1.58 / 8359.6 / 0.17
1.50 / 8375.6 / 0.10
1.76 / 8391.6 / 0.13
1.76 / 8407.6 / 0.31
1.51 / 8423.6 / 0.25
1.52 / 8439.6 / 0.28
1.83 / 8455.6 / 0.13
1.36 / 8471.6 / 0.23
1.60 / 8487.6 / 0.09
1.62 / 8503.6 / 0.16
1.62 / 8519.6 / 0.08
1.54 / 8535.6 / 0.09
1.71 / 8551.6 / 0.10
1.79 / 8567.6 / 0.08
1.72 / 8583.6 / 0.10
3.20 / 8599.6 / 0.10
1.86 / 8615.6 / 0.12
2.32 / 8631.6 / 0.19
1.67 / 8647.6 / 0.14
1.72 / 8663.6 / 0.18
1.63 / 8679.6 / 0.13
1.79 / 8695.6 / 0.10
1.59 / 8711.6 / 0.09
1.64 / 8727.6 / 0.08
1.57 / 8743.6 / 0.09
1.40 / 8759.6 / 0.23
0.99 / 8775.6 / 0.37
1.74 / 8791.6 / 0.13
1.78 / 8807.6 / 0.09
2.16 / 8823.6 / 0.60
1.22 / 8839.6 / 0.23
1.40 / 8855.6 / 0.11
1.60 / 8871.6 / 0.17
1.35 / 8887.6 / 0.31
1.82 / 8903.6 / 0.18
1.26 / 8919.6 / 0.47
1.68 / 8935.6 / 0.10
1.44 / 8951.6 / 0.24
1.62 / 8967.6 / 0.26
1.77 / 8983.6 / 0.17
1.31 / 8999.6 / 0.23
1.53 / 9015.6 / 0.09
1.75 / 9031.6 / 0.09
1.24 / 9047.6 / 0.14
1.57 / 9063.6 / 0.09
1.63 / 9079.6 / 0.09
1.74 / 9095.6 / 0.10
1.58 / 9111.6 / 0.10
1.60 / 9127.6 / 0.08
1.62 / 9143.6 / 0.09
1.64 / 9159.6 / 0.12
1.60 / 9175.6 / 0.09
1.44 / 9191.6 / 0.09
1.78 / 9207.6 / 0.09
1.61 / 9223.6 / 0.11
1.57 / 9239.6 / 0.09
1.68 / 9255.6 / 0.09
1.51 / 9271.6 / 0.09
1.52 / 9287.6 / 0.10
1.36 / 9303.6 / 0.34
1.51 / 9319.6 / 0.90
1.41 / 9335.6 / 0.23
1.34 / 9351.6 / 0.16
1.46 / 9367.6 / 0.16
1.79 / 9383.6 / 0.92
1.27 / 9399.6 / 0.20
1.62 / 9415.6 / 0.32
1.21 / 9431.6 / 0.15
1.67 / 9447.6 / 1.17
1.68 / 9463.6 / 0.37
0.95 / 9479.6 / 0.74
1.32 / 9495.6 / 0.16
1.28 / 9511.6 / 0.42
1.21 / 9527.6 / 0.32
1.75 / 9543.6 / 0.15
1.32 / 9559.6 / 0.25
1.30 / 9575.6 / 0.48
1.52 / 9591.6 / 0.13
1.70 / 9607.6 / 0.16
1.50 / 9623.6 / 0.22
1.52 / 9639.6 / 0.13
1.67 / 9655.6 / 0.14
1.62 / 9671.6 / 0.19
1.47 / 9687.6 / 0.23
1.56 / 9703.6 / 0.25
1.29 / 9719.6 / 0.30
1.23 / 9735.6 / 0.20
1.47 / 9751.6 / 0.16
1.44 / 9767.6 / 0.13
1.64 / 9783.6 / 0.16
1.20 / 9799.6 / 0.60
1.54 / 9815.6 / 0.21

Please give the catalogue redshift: 0.31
